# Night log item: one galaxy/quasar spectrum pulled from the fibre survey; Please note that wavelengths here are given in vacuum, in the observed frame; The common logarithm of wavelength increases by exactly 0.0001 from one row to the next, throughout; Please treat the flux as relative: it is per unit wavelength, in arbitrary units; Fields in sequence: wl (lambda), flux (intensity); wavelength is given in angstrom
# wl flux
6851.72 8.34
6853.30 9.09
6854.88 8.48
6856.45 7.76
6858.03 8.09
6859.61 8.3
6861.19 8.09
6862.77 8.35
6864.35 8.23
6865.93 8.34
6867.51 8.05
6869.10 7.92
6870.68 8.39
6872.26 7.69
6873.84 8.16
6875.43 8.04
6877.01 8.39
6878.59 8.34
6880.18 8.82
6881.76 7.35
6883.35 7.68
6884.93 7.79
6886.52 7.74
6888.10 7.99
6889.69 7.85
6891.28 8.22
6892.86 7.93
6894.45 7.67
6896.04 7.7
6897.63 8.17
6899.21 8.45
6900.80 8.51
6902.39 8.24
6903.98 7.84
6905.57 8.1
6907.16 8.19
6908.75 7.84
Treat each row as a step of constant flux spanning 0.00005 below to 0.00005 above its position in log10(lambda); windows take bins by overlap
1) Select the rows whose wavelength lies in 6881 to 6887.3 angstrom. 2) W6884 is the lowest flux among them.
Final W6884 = 7.35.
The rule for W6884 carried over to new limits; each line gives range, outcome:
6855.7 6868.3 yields 7.76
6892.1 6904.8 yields 7.67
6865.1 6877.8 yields 7.69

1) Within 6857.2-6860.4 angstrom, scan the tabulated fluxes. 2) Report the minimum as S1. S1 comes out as 8.09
